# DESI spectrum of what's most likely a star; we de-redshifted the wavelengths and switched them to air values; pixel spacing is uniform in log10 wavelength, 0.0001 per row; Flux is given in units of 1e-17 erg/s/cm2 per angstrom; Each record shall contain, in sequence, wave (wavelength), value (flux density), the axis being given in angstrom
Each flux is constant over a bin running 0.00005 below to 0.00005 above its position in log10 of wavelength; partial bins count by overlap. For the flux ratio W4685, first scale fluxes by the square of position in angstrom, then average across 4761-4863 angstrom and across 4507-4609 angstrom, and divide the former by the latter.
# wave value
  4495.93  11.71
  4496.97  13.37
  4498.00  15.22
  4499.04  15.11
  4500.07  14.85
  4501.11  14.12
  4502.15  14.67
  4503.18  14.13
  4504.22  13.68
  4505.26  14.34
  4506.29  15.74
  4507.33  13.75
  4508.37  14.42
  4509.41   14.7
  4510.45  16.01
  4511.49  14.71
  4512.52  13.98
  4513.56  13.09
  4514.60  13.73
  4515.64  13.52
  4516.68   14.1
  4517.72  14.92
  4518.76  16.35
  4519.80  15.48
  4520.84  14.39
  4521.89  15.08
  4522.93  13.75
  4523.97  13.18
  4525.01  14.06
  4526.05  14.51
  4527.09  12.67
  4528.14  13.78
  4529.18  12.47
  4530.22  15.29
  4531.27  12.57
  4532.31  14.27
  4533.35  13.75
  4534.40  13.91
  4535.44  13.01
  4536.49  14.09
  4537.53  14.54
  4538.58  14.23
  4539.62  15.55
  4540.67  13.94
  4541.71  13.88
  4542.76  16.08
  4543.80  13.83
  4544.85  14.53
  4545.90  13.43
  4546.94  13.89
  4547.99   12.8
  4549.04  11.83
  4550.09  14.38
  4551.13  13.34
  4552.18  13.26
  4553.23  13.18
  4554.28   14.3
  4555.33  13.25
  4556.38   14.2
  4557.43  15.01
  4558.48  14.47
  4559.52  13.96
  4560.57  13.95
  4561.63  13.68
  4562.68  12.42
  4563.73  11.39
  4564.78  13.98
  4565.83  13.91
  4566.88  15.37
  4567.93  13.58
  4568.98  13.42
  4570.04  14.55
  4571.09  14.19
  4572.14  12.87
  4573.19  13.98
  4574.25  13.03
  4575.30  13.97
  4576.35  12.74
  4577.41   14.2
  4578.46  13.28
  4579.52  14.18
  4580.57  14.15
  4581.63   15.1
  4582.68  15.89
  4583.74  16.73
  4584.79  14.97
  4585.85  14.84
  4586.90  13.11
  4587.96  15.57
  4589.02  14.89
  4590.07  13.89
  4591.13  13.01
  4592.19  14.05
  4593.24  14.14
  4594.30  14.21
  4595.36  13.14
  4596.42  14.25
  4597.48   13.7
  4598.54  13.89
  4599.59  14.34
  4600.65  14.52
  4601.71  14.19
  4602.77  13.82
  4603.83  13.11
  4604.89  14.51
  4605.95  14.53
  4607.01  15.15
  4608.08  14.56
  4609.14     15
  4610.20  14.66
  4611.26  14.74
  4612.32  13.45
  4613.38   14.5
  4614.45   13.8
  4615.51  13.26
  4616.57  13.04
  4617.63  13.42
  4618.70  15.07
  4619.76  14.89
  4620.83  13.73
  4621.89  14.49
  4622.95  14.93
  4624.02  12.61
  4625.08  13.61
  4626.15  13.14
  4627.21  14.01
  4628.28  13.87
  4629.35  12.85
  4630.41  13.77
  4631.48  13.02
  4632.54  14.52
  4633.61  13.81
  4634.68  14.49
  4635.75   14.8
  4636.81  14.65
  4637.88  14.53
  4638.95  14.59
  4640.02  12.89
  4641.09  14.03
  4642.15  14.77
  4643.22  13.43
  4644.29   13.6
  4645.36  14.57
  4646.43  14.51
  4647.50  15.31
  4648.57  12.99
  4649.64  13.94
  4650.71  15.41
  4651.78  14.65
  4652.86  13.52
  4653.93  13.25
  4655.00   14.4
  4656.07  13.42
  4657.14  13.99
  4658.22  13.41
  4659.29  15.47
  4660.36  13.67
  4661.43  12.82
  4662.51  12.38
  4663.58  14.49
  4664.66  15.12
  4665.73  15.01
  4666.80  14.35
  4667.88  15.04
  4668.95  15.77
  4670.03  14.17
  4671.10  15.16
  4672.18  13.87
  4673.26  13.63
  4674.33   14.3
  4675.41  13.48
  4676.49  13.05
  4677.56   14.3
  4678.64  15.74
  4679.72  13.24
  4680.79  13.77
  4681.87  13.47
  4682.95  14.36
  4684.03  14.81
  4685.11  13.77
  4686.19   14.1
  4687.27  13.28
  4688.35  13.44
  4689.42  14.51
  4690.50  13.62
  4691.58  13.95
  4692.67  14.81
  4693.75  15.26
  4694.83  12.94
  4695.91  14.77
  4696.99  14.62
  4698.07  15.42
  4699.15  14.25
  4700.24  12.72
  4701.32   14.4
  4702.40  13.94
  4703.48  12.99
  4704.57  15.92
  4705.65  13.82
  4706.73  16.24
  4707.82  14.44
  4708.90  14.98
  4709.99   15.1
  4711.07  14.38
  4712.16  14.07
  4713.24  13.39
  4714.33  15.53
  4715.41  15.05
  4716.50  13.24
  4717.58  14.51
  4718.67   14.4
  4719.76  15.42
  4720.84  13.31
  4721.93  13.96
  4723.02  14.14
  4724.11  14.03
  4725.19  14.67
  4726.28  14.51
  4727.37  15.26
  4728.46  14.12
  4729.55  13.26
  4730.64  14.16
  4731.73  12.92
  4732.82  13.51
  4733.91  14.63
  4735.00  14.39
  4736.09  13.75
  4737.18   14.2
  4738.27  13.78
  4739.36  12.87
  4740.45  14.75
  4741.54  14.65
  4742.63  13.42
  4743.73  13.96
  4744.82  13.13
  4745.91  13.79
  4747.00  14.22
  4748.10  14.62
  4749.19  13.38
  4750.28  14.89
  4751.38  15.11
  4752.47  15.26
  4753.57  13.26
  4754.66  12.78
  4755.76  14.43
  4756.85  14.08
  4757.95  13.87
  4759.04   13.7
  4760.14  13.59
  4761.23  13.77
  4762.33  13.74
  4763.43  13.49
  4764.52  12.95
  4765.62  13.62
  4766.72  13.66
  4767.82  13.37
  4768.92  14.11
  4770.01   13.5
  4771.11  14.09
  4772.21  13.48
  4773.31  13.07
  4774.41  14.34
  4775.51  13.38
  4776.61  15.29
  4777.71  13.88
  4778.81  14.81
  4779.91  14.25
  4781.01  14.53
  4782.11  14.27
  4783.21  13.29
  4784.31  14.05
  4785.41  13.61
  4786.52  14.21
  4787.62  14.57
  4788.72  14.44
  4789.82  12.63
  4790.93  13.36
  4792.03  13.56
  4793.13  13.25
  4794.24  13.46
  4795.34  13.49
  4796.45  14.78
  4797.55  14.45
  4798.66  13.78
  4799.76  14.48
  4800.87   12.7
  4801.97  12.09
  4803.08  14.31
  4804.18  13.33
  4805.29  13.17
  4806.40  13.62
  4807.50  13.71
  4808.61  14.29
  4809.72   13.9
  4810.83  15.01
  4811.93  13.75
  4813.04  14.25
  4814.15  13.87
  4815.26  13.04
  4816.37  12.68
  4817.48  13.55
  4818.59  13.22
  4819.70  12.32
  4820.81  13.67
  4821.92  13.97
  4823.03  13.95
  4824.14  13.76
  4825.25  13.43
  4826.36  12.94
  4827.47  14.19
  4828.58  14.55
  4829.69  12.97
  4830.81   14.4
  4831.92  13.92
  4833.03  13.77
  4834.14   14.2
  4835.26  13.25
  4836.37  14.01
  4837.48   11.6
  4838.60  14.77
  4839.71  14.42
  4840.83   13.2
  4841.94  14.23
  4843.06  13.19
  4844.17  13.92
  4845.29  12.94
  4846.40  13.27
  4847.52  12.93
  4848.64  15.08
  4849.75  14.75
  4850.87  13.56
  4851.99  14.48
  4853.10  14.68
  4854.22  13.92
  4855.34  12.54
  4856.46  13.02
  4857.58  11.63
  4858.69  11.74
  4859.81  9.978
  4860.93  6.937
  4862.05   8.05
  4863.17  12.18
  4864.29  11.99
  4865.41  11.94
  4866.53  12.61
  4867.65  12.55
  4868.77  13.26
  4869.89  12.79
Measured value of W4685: 1.07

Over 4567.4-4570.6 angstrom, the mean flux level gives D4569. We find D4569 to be 13.8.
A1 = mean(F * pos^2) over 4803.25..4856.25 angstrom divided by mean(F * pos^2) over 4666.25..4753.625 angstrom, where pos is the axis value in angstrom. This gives 1.01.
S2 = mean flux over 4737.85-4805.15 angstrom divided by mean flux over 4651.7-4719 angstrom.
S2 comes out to 0.97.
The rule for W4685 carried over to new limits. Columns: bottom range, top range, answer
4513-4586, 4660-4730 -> 1.08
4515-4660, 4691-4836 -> 1.07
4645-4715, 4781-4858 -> 1.02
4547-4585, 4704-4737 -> 1.11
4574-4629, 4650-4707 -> 1.04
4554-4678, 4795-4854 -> 1.07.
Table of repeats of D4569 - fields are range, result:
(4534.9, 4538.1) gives 13.9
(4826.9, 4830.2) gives 13.9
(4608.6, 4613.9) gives 14.5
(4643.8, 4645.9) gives 14.1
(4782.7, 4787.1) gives 13.8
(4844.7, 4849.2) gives 13.6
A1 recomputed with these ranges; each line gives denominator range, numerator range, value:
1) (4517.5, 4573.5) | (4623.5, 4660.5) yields 1.05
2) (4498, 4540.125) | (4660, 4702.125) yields 1.06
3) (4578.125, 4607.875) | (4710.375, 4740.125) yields 1.04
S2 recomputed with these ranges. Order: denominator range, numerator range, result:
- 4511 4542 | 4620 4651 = 1.00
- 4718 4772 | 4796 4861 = 0.97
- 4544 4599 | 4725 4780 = 1.00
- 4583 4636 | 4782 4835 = 0.97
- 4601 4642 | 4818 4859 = 0.97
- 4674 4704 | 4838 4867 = 0.91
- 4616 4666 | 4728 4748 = 0.99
